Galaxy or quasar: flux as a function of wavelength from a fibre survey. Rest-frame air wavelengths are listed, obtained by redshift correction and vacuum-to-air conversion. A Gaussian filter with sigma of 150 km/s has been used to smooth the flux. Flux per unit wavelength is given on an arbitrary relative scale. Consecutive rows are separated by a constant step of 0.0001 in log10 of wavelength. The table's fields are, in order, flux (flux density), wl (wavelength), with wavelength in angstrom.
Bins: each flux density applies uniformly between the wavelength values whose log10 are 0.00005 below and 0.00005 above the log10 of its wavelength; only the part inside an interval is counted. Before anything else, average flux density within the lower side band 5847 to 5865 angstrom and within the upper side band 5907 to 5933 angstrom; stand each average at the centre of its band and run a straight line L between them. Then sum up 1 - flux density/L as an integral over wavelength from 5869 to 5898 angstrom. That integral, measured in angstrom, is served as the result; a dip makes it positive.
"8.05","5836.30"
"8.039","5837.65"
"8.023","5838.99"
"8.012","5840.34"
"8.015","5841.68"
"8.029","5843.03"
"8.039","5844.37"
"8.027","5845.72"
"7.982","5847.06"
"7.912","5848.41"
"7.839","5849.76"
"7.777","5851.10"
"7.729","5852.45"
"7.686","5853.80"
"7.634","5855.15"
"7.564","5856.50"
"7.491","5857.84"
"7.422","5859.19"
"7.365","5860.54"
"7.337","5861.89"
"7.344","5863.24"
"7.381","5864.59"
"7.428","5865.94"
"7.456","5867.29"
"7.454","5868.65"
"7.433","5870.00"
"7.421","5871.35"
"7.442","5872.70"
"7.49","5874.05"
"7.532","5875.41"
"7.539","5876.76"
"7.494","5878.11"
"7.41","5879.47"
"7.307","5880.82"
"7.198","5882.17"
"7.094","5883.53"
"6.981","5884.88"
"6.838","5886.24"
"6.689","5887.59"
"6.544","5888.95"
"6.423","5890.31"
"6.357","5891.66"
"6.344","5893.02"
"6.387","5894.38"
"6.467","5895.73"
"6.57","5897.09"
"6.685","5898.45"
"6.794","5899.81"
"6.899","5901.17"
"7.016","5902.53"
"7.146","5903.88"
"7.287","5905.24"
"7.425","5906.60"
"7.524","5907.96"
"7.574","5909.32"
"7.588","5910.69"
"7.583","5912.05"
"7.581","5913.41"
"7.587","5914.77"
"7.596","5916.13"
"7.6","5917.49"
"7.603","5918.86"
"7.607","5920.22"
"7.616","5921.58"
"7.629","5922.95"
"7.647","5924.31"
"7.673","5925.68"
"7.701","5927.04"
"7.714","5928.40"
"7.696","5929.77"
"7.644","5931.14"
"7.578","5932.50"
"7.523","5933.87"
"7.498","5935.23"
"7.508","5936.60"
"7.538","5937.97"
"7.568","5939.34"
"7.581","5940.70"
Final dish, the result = 2.3 angstrom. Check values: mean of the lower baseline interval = 7.59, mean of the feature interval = 7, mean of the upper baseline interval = 7.62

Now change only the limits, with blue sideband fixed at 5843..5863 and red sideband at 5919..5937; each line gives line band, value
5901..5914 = 0.5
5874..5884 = 0.4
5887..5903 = 2.2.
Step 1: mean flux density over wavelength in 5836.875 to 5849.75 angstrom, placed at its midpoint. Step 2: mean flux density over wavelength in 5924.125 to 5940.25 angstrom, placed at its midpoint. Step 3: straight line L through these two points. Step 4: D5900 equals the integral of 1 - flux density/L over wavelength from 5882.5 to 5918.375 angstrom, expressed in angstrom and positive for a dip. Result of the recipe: 3.3 angstrom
